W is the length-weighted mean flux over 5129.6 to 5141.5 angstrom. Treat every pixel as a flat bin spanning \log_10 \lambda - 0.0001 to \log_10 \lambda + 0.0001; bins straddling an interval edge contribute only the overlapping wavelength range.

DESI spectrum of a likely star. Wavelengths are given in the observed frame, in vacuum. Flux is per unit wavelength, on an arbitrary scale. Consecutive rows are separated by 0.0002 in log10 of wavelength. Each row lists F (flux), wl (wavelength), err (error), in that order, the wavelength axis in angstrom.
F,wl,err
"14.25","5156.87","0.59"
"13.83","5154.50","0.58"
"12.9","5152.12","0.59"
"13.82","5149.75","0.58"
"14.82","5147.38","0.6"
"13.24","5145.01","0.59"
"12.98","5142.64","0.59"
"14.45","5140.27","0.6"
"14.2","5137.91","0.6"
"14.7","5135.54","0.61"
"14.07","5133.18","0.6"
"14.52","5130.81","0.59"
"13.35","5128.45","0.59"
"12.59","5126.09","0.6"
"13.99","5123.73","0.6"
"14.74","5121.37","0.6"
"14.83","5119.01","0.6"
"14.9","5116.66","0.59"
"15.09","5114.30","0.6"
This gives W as 14.4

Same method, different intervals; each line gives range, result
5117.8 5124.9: 14.5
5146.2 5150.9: 14.3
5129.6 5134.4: 14.3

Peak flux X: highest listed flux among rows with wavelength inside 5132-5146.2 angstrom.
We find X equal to 14.7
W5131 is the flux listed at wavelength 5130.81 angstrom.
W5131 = 14.52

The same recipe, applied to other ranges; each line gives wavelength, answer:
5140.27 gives 14.45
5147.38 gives 14.82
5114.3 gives 15.09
